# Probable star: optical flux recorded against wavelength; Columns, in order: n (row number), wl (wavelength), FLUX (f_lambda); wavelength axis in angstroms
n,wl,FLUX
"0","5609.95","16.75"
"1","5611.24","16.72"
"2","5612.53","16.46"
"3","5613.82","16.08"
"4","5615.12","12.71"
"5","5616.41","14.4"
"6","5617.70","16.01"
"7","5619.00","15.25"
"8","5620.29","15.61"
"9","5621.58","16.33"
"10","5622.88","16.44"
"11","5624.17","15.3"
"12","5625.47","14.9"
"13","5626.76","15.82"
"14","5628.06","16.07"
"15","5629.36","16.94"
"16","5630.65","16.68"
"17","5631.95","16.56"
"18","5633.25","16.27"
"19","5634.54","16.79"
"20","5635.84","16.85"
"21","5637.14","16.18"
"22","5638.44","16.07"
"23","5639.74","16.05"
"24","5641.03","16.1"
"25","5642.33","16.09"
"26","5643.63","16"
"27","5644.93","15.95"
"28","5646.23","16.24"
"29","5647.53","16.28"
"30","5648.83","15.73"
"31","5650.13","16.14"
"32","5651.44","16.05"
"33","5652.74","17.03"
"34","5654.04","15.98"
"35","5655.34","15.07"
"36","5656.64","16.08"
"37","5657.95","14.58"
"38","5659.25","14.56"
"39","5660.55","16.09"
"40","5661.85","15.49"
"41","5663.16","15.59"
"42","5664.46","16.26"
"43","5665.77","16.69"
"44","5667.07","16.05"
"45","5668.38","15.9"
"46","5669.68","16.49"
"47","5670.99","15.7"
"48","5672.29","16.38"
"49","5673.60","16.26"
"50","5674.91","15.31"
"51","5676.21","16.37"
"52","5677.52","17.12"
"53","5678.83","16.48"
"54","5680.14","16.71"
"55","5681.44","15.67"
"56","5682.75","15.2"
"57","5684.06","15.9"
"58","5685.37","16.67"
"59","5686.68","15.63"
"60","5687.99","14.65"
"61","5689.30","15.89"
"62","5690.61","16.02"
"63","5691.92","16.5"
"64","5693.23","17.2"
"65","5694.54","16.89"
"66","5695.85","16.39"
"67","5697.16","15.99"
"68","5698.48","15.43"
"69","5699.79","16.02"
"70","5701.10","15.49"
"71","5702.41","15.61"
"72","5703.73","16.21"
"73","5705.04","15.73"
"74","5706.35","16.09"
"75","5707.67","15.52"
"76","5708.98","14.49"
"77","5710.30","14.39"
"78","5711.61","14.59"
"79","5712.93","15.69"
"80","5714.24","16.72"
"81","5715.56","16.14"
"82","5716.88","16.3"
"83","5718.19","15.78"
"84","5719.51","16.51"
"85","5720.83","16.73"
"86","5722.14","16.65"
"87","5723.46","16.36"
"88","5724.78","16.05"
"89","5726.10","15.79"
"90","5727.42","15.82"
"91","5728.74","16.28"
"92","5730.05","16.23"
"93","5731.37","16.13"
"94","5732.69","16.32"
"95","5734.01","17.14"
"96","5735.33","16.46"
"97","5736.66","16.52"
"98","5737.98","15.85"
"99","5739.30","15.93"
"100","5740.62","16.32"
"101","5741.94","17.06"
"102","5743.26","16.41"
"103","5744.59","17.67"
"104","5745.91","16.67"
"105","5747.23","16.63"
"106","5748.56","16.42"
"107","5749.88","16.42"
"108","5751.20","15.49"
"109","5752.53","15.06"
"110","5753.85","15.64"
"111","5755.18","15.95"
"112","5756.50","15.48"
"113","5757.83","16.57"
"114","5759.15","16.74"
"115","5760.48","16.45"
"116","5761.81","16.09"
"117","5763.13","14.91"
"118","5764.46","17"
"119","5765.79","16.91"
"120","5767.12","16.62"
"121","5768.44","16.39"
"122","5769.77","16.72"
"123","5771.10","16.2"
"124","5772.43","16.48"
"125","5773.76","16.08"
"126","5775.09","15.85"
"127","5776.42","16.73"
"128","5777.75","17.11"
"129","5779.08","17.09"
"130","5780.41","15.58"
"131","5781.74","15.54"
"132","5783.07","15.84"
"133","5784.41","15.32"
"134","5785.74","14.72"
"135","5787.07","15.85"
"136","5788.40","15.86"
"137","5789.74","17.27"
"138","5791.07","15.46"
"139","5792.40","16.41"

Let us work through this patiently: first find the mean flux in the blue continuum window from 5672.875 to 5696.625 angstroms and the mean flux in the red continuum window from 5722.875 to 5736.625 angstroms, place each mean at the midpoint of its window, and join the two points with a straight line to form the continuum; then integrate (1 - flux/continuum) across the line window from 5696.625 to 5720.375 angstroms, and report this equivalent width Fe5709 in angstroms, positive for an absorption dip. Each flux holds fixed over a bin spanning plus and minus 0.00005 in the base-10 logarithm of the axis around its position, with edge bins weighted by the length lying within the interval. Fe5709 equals 0.73 angstroms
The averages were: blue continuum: 16.2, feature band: 15.7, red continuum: 16.3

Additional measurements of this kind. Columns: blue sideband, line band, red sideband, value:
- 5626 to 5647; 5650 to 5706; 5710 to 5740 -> 0.8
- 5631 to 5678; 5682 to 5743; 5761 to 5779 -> 0.8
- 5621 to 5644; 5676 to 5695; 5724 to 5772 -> 0.1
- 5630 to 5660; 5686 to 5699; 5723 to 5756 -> 0.1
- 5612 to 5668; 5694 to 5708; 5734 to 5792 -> 0.1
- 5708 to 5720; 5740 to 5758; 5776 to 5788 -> -0.5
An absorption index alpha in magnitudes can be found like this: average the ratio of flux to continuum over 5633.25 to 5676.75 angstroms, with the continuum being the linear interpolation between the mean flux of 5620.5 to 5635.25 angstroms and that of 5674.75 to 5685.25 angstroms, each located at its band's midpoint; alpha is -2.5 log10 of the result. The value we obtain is 0.01 mag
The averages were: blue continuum 16.2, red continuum 16.2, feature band 16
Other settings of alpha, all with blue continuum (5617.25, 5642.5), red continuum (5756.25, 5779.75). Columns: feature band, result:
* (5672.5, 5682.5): -0.001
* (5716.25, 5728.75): 0.007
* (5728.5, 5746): -0.010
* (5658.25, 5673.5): 0.019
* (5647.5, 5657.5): 0.012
